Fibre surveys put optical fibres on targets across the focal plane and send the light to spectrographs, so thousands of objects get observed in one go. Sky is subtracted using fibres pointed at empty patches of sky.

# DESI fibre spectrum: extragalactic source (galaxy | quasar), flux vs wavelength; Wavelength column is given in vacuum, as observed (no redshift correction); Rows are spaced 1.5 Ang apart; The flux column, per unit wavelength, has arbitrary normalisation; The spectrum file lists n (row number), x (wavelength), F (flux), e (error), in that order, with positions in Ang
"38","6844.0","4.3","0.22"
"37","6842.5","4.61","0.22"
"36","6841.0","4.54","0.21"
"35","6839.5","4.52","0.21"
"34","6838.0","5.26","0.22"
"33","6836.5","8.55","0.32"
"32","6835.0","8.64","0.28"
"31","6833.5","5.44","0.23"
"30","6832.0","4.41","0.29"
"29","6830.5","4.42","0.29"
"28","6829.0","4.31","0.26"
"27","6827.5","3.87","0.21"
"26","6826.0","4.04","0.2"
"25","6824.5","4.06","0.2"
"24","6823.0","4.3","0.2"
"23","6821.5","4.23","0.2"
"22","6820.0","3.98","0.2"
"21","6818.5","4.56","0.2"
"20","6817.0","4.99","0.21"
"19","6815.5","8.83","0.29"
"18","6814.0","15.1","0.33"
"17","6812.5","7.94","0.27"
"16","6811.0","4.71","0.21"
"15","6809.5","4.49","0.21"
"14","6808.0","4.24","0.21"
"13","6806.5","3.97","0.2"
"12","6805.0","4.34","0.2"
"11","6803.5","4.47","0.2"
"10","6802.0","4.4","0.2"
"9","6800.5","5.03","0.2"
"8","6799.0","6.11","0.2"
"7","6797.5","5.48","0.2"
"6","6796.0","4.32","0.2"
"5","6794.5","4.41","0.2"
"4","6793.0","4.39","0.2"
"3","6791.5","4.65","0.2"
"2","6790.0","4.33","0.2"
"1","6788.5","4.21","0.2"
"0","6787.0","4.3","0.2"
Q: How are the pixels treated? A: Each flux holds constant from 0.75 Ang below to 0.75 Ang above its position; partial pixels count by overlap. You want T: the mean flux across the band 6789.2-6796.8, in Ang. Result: 4.43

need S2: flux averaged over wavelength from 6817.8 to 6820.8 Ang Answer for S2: 4.26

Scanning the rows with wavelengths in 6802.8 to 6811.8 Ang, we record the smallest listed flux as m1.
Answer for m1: 3.97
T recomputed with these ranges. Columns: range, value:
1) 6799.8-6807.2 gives 4.44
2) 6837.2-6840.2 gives 4.96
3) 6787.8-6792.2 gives 4.4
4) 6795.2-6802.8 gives 5.06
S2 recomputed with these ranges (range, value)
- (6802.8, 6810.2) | 4.3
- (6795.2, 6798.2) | 4.88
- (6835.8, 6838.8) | 6.84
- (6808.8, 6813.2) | 5.7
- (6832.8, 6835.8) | 7.09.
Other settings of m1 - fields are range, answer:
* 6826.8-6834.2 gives 3.87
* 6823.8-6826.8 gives 4.04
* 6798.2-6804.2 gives 4.4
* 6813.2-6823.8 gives 3.98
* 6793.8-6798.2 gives 4.32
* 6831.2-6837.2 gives 4.41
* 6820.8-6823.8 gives 4.23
